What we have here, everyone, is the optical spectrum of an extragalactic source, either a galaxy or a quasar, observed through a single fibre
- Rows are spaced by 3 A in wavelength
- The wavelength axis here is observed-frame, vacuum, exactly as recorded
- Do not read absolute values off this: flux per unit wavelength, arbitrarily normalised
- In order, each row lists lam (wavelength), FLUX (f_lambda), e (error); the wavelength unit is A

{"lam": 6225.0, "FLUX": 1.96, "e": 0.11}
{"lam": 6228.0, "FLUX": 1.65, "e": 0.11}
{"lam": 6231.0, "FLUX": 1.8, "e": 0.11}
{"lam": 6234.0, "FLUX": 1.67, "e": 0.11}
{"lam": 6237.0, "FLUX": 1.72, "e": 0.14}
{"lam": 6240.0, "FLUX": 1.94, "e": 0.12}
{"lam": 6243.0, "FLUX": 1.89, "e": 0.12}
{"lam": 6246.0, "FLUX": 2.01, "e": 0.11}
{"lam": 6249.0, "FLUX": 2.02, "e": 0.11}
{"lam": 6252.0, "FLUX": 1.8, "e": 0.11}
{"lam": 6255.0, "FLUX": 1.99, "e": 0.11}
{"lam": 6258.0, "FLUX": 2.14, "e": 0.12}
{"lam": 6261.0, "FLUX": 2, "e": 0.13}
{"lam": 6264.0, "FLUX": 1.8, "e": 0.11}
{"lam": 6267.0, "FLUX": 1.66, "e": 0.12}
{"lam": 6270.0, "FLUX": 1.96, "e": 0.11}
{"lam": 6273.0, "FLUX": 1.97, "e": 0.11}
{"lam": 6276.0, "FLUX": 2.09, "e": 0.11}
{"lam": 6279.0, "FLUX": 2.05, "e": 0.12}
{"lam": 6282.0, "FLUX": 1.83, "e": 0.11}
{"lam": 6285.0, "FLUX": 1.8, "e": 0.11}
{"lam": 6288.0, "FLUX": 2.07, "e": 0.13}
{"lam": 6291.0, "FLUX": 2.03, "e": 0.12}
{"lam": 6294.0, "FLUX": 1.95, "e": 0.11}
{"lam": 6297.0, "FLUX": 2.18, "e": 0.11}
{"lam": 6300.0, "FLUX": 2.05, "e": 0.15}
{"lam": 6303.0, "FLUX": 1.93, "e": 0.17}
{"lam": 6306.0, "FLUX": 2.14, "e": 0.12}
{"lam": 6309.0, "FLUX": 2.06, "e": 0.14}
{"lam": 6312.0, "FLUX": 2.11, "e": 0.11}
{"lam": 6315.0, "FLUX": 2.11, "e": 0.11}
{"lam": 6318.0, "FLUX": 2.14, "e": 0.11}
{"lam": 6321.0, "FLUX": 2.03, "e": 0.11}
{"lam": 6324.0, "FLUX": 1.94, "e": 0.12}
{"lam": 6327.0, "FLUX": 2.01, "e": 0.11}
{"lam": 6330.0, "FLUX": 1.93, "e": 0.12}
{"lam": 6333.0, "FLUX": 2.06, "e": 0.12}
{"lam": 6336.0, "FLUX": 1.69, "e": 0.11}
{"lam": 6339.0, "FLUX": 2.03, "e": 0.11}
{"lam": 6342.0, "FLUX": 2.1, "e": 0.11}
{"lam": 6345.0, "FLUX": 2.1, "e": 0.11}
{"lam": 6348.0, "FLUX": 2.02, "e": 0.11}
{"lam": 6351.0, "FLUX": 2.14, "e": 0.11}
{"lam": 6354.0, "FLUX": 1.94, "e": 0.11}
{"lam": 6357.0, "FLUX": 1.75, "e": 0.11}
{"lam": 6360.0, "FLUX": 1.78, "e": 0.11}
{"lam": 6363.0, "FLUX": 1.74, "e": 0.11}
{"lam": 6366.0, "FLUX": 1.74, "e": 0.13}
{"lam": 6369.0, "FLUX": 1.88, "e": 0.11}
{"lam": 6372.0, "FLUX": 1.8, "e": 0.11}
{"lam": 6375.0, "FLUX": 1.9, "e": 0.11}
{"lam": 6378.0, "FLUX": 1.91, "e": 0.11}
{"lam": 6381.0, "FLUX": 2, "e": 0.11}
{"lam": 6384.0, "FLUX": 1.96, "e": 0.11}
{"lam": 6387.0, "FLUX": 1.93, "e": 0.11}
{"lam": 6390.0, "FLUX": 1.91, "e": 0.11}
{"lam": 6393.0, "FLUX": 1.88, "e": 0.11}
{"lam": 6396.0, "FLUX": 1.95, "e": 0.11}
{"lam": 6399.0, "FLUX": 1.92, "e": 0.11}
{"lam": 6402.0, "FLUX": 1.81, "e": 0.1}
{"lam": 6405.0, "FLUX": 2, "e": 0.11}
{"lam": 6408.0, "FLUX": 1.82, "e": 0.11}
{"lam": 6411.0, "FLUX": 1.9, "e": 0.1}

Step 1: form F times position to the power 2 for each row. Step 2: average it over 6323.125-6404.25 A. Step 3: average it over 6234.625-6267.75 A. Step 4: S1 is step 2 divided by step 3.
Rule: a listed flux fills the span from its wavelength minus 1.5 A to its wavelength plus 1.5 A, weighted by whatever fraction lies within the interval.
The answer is 1.0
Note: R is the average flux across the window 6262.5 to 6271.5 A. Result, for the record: 1.81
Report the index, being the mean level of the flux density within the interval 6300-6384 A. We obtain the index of 1.96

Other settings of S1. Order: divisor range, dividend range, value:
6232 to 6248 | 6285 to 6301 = 1.12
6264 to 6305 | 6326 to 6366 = 1.01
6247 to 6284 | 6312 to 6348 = 1.06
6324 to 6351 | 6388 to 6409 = 0.97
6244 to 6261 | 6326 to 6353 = 1.04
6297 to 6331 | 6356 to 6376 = 0.89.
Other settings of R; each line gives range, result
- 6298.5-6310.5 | 2.04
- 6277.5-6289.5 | 1.94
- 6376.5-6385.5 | 1.96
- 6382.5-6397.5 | 1.93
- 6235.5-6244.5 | 1.85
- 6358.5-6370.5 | 1.78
